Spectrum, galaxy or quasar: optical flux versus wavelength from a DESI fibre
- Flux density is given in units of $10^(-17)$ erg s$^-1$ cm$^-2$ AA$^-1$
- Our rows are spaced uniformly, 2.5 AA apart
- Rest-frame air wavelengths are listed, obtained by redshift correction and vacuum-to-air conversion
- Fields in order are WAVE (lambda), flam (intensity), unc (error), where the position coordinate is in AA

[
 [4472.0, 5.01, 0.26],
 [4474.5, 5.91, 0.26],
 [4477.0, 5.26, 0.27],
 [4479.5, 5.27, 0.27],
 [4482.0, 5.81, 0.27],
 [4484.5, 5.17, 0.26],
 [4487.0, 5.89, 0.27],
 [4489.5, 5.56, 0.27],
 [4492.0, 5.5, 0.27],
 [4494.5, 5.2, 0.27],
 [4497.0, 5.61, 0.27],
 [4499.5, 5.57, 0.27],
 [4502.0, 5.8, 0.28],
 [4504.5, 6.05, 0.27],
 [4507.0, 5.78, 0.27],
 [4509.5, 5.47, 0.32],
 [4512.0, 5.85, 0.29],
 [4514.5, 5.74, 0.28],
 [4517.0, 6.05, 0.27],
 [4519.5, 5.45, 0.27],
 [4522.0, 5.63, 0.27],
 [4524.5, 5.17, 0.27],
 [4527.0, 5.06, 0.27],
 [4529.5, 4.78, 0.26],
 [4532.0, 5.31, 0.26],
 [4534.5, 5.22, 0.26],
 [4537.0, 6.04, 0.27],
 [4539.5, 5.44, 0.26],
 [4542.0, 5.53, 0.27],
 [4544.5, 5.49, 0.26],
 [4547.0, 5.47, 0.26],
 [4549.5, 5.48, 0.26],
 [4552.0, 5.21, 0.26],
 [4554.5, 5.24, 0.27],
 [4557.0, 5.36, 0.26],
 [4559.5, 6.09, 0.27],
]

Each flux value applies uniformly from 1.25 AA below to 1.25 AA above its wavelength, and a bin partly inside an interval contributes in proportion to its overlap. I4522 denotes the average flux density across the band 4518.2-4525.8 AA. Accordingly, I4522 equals 5.42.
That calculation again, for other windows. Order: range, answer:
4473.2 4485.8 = 5.48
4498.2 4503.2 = 5.68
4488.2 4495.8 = 5.42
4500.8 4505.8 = 5.92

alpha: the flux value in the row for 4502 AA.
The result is 5.8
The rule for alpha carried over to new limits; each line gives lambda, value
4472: 5.01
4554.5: 5.24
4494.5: 5.2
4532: 5.31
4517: 6.05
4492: 5.5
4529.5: 4.78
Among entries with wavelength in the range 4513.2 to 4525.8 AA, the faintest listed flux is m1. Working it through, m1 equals 5.17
